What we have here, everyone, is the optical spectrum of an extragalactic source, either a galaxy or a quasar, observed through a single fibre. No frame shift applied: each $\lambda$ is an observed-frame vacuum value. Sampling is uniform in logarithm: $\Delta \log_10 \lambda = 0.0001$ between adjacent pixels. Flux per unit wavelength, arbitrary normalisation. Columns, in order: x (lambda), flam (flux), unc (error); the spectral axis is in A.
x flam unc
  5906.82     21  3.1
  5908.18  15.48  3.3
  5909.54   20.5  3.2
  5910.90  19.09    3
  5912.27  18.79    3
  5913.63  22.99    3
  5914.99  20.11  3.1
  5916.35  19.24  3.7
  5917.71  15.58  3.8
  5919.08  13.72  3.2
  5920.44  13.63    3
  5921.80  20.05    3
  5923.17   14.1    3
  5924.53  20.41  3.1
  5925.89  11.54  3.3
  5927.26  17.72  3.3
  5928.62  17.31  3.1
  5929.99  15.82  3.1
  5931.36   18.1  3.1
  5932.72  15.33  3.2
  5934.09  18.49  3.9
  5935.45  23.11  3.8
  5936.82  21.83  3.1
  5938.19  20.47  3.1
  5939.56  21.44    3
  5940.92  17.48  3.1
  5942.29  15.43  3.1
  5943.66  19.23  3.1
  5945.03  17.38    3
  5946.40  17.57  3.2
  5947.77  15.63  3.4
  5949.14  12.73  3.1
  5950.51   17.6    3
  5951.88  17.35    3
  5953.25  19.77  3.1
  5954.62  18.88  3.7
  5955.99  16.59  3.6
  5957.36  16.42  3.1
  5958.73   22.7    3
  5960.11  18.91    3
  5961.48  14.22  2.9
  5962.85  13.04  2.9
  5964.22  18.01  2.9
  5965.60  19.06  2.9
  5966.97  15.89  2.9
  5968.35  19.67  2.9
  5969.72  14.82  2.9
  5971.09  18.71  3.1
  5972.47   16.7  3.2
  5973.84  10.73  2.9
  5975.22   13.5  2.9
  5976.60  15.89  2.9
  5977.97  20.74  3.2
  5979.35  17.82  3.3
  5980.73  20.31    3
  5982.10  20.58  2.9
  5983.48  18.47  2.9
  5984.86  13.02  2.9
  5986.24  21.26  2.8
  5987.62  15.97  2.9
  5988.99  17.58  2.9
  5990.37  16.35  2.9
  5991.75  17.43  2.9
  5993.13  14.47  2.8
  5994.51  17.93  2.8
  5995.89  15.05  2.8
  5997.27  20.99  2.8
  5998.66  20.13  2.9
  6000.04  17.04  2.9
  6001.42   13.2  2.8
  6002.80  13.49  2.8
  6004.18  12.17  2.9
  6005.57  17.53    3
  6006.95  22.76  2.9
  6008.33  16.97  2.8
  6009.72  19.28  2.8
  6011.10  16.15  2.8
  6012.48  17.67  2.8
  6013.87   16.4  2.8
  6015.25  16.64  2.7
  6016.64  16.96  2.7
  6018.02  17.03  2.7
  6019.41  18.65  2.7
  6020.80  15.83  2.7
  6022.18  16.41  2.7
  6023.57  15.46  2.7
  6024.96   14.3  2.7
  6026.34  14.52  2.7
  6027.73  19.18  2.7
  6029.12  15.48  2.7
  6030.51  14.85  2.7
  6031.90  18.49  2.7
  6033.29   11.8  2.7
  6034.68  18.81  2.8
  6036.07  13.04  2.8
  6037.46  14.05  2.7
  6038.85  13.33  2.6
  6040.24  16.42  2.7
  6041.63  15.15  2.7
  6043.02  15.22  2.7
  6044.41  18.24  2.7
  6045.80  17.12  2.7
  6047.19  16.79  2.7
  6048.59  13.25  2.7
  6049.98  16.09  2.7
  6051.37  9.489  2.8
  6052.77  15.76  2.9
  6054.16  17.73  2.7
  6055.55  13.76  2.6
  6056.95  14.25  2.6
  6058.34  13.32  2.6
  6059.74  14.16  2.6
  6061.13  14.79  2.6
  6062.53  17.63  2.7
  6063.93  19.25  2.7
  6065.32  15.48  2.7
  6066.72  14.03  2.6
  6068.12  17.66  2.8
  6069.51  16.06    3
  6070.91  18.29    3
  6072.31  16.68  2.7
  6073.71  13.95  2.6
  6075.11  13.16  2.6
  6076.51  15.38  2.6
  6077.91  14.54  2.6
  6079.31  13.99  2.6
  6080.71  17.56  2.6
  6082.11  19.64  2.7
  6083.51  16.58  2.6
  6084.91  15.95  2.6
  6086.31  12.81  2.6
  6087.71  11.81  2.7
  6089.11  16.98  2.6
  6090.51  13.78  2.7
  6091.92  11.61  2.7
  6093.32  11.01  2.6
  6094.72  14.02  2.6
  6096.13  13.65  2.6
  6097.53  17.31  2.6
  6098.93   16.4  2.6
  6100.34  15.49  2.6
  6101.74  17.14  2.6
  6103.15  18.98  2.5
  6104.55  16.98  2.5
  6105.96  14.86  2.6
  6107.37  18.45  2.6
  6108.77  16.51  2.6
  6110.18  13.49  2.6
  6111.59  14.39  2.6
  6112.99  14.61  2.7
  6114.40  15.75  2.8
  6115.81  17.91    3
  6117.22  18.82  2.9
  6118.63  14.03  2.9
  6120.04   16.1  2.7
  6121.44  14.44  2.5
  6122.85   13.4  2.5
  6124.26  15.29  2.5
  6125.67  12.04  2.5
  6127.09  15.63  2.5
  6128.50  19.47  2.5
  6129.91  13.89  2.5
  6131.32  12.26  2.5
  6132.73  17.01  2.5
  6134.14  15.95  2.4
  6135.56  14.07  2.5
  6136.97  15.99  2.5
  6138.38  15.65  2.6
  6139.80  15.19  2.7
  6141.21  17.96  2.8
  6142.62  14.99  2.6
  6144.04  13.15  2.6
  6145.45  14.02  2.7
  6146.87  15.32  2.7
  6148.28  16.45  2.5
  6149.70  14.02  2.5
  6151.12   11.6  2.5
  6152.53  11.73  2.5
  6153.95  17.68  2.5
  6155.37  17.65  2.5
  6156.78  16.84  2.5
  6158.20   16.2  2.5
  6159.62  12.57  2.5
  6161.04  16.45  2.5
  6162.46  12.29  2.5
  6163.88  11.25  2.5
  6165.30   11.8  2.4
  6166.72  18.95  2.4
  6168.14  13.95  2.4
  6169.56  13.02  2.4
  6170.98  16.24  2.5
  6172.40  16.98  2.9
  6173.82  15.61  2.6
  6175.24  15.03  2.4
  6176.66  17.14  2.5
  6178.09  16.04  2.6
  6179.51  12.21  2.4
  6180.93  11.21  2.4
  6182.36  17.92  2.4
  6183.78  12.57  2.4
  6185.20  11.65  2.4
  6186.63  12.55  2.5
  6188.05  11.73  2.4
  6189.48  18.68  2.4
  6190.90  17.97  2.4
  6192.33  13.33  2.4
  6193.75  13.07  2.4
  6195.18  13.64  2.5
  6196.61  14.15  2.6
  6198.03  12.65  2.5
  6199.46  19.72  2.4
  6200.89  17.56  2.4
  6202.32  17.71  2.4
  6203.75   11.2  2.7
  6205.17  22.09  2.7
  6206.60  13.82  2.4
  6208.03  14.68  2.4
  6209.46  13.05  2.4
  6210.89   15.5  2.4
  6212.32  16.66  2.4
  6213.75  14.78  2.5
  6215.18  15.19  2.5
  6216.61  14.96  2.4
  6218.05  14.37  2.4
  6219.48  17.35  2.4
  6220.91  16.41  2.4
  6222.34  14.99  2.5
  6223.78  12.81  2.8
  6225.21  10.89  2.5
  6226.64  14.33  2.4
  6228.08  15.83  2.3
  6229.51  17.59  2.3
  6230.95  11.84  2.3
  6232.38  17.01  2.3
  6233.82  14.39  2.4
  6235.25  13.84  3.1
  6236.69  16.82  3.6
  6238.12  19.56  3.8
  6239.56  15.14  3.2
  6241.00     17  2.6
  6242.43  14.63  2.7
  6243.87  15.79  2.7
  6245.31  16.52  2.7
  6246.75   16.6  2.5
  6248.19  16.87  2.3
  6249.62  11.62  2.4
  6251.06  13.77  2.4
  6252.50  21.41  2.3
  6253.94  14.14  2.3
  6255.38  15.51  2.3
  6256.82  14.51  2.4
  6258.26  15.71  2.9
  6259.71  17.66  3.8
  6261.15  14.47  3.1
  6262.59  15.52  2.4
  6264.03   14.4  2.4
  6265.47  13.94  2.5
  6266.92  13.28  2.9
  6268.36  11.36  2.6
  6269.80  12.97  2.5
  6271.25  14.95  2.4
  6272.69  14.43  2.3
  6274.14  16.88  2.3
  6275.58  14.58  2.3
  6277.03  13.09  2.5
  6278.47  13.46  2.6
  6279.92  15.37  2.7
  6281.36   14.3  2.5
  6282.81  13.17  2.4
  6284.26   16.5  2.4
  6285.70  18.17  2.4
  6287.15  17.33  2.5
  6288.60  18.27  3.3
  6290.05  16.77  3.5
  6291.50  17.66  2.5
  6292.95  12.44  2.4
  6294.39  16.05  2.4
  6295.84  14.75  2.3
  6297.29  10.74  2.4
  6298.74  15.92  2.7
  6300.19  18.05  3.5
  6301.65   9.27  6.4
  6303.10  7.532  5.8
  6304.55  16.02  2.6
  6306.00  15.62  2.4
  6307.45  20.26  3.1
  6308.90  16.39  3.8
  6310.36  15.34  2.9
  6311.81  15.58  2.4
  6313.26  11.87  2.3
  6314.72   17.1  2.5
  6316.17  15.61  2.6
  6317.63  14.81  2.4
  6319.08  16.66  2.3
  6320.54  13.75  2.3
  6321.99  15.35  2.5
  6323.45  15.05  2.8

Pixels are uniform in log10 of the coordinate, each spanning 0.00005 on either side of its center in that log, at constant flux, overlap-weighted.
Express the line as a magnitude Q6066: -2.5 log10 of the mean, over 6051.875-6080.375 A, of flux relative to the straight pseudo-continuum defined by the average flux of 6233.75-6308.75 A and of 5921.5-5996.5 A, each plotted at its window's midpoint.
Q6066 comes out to 0.08 mag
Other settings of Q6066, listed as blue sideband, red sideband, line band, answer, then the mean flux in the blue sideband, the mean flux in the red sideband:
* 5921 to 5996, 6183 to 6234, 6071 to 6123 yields 0.04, 17.4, 14.9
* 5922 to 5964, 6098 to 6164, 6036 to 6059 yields 0.10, 17.6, 15.4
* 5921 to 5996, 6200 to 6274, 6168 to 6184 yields 0.06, 17.4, 15.3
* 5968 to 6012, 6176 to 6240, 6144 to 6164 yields 0.07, 17.1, 15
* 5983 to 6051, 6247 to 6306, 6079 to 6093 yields 0.07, 16.4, 14.8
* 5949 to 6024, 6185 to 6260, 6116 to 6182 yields 0.06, 17.1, 15.3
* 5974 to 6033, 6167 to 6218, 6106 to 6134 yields 0.02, 16.9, 15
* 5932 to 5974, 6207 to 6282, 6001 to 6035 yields 0.04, 17.7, 15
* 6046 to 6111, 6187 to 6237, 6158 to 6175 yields 0.05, 15.4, 15.1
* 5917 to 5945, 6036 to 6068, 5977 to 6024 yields -0.07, 17.5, 15.2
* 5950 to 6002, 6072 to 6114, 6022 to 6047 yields 0.04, 17.3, 15.2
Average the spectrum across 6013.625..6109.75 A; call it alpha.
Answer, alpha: 15.6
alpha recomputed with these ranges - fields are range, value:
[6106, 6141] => 15.5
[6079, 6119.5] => 15.6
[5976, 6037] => 16.9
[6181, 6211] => 14.9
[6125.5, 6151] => 15.1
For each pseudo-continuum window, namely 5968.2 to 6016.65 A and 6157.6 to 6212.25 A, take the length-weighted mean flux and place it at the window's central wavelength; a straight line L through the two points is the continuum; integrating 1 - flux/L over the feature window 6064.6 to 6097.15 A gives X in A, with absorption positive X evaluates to 2.1 A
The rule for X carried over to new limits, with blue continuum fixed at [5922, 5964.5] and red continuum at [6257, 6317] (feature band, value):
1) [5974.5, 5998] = -0.31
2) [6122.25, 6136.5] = 1.08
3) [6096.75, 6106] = -0.27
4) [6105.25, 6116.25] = 0.41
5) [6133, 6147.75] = 0.71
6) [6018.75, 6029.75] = 0.48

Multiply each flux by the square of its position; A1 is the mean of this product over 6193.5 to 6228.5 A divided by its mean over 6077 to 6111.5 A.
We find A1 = 1.02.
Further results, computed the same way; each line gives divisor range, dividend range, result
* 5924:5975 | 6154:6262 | 0.95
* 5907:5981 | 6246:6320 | 0.96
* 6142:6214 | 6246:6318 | 1.05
